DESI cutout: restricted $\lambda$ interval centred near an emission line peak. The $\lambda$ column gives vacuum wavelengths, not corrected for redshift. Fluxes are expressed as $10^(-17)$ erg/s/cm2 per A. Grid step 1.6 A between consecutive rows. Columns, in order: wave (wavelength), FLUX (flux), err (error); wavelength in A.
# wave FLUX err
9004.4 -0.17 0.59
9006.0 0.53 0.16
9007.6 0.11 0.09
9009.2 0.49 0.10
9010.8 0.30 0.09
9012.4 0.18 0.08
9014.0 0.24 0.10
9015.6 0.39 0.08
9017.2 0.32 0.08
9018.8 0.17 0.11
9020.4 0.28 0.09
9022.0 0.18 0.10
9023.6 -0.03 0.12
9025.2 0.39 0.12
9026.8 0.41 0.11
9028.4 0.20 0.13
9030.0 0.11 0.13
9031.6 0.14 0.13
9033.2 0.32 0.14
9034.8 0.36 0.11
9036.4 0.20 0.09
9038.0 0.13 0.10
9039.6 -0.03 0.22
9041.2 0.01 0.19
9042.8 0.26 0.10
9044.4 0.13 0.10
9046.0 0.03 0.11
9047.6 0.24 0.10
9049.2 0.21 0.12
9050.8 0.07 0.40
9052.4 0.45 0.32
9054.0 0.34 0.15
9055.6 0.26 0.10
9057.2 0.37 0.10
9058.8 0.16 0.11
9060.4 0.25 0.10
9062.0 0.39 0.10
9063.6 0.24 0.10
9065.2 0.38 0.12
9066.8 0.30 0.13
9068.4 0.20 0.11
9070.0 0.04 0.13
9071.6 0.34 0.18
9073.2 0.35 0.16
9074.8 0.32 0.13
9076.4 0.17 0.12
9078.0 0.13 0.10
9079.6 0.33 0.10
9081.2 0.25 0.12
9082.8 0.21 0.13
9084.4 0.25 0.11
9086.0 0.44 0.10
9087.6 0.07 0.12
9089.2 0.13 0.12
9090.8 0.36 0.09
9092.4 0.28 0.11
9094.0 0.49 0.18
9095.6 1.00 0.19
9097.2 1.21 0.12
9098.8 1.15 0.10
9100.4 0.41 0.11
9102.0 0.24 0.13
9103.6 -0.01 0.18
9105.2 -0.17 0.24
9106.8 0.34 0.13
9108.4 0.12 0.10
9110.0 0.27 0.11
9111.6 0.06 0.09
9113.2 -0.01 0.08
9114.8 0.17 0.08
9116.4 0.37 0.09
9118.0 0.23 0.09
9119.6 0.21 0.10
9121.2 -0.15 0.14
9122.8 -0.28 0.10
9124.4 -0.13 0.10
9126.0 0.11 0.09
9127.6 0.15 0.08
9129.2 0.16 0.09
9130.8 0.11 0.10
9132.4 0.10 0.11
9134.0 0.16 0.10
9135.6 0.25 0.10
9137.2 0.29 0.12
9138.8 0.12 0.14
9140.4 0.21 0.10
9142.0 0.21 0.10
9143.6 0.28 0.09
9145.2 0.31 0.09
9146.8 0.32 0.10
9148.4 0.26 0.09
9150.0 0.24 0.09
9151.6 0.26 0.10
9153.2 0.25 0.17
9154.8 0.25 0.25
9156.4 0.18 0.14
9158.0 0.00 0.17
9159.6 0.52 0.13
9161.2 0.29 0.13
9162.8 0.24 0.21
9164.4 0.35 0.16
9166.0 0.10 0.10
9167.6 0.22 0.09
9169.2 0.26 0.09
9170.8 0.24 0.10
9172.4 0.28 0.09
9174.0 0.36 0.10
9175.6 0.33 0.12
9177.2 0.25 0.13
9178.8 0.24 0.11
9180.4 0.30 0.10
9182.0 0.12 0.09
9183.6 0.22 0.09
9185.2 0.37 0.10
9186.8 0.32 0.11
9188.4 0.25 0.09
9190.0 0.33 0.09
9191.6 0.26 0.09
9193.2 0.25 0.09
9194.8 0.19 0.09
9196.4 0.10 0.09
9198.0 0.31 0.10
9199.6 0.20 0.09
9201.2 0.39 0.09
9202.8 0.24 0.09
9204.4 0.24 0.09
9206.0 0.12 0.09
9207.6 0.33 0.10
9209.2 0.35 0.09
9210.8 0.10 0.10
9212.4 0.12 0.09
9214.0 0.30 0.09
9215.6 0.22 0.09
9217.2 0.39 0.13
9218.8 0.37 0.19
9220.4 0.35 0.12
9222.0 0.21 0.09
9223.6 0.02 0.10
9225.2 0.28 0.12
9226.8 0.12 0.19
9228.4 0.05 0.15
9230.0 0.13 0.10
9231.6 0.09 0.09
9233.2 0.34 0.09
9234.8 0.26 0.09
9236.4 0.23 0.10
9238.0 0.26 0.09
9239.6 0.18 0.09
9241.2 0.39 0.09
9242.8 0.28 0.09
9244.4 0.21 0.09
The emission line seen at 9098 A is H-beta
